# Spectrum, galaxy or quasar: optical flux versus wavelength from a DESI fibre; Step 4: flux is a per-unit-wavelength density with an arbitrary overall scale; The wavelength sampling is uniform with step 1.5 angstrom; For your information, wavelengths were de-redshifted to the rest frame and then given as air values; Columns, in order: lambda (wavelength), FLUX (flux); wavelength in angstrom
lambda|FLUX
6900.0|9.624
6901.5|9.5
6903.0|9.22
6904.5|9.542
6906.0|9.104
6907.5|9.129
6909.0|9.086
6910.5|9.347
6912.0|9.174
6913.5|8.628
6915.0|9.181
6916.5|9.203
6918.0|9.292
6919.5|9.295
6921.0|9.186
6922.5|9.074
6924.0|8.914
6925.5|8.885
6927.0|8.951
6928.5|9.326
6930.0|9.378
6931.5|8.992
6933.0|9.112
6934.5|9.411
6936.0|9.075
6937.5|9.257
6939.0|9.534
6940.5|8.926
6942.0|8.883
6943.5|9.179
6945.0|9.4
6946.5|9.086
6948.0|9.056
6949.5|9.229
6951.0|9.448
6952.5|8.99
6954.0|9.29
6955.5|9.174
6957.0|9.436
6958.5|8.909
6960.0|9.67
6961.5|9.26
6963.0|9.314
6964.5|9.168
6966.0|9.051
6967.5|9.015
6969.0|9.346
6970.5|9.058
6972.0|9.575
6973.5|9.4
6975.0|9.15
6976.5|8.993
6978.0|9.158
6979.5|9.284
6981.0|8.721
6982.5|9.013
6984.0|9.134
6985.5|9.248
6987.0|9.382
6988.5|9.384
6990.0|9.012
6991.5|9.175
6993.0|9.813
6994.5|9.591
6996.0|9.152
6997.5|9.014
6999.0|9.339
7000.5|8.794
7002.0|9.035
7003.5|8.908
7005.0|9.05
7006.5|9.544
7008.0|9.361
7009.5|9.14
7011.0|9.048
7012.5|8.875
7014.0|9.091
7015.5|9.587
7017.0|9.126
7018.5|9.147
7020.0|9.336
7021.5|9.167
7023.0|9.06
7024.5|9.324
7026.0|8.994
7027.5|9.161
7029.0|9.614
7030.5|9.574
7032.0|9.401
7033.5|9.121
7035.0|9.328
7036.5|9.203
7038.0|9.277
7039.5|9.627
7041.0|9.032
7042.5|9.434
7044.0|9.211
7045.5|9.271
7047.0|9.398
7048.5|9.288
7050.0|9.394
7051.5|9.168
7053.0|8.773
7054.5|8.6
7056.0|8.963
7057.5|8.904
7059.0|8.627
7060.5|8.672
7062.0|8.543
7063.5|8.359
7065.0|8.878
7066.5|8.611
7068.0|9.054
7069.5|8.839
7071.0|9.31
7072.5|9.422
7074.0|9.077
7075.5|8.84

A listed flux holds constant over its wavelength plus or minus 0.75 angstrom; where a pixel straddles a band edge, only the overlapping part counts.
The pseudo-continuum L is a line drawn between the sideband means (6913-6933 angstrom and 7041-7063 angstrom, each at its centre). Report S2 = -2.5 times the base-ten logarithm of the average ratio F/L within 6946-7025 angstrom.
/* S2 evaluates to -0.02 mag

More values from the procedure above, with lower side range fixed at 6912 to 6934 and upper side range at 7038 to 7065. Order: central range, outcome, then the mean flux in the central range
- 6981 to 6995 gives -0.025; 9.27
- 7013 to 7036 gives -0.027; 9.26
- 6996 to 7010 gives -0.010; 9.13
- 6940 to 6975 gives -0.015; 9.21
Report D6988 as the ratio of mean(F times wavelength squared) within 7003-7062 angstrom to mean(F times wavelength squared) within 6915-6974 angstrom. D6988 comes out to 1.02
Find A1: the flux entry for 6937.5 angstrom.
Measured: 9.257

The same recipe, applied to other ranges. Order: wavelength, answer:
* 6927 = 8.951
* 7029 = 9.614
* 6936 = 9.075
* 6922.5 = 9.074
